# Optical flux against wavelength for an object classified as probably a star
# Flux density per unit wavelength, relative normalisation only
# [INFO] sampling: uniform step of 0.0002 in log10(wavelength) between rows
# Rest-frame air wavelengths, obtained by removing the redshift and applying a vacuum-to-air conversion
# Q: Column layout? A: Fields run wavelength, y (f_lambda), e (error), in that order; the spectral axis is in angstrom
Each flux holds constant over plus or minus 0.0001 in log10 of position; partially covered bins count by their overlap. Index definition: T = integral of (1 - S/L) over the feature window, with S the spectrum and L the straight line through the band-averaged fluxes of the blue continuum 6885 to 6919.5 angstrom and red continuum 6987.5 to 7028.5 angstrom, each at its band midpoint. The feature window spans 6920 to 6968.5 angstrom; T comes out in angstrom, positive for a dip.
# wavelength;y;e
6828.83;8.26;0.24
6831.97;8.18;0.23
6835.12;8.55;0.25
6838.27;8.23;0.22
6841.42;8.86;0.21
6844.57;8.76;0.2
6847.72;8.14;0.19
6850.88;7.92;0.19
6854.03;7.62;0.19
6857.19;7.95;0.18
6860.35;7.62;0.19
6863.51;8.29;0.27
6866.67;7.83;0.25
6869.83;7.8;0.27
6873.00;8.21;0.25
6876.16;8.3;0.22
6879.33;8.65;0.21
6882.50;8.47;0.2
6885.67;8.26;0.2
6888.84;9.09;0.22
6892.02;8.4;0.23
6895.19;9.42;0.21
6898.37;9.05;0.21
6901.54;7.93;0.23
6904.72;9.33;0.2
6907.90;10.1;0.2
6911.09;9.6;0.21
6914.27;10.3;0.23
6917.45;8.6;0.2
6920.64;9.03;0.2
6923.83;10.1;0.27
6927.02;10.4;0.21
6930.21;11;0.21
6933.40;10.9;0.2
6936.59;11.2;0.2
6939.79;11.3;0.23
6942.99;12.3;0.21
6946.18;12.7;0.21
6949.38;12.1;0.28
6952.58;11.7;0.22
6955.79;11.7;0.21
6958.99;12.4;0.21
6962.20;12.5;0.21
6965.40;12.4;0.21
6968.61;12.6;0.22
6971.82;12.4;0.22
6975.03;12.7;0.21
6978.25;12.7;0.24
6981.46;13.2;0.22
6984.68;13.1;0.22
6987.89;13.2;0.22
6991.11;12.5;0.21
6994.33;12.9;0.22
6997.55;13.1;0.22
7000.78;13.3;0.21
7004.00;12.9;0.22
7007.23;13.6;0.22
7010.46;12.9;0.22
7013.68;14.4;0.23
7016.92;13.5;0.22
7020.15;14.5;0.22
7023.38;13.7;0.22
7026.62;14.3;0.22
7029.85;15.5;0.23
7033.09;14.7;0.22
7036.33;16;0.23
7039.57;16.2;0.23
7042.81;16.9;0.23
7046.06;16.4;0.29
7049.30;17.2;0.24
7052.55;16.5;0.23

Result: -3.0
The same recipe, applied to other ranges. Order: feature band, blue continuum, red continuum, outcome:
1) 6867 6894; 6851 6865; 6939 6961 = 1.54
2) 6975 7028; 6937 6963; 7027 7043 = 3.27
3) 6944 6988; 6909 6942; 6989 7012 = -2.79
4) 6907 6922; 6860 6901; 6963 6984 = 0.69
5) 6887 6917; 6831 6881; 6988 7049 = 2.15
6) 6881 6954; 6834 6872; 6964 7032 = 2.90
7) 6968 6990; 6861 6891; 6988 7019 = -0.98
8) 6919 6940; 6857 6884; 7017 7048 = 0.47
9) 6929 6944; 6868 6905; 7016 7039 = -0.80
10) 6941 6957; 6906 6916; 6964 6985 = -0.68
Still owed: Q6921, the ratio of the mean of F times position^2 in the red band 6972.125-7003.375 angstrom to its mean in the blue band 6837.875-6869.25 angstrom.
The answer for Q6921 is 1.7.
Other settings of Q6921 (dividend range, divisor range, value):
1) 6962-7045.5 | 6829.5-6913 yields 1.68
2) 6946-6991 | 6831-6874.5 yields 1.59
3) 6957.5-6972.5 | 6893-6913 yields 1.37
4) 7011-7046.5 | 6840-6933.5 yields 1.77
